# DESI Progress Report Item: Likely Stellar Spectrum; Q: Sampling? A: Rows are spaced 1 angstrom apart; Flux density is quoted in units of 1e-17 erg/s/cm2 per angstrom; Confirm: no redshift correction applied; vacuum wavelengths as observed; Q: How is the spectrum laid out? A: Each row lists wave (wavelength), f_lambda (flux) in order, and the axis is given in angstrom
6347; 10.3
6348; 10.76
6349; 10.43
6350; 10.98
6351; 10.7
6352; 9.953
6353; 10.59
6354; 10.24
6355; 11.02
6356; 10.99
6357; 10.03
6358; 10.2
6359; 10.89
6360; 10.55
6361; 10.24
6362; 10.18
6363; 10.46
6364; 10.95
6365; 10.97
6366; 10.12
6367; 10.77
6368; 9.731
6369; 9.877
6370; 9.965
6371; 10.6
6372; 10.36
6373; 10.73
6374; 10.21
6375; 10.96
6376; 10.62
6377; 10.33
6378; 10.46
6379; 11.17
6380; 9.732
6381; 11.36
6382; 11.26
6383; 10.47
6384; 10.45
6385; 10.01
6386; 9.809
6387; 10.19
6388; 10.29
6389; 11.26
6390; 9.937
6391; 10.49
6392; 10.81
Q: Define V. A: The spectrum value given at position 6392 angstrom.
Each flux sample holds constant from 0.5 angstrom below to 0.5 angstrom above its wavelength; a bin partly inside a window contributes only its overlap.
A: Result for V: 10.81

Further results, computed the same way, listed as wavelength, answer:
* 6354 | 10.24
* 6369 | 9.877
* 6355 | 11.02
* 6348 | 10.76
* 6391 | 10.49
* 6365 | 10.97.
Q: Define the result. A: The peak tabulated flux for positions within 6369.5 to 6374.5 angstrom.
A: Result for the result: 10.73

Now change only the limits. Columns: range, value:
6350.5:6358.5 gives 11.02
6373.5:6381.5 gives 11.36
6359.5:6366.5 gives 10.97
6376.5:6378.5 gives 10.46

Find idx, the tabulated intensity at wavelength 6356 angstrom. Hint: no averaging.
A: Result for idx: 10.99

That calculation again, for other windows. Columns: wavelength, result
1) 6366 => 10.12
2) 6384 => 10.45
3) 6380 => 9.732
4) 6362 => 10.18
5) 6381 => 11.36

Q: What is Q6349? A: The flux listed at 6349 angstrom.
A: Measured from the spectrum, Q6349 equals 10.43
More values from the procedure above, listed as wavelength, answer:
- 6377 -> 10.33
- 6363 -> 10.46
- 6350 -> 10.98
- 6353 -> 10.59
